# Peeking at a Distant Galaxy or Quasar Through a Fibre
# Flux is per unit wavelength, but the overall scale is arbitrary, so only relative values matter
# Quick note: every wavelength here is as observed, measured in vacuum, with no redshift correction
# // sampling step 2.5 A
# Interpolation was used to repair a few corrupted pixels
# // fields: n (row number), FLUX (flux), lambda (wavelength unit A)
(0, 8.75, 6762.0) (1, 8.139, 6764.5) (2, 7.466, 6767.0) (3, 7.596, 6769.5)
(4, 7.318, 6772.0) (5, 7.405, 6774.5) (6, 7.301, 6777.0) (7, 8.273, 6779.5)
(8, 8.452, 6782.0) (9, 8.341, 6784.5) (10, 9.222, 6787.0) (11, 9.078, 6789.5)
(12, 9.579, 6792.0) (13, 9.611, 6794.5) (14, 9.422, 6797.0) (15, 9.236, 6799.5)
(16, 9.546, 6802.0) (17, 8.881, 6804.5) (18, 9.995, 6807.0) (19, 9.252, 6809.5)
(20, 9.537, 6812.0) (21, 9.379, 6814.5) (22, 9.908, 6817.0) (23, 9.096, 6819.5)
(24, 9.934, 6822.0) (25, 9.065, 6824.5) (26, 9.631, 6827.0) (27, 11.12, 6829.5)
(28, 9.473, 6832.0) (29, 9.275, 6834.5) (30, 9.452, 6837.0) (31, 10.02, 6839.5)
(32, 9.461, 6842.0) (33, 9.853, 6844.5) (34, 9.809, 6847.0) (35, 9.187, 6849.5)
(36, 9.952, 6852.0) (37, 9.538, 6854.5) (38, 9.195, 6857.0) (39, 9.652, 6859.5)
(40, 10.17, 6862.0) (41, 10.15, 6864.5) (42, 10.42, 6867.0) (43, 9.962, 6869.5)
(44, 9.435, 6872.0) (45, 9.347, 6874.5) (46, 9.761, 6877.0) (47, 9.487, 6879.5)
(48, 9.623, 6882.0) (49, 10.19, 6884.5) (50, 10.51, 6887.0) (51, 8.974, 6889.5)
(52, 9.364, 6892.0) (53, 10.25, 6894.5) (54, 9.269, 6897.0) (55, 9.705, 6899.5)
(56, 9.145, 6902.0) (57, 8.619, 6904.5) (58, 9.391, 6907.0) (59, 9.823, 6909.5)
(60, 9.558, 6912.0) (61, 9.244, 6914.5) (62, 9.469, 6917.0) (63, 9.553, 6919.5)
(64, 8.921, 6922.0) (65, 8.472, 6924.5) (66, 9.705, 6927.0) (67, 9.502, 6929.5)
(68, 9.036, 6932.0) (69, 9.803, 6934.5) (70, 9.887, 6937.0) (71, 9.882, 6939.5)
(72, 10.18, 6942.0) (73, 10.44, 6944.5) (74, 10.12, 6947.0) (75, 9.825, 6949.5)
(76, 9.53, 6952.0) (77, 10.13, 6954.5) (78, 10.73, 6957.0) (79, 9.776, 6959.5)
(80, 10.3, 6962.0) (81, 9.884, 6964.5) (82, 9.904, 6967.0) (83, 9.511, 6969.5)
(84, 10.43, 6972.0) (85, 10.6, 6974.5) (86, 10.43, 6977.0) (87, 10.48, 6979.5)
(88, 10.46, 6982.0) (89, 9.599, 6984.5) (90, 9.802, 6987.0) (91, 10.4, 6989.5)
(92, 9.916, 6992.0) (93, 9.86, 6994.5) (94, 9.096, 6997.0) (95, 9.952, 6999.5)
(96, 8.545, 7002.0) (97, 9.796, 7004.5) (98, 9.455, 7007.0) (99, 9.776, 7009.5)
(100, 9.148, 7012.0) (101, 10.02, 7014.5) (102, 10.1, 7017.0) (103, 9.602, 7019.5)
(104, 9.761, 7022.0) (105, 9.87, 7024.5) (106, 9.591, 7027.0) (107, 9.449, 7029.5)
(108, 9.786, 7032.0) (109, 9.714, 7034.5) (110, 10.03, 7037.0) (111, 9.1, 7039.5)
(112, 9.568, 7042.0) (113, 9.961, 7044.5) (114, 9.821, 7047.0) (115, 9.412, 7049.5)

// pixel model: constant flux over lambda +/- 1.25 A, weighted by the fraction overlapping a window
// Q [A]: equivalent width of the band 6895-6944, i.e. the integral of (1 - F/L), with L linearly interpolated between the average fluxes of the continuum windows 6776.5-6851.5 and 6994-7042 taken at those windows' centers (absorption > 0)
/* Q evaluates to 0.2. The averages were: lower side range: 9.37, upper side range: 9.61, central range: 9.46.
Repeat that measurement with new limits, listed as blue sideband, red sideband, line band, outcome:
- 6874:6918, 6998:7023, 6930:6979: -2.26 A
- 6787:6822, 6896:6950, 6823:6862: -0.83 A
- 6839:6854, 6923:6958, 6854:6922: 0.86 A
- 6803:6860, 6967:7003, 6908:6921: 0.36 A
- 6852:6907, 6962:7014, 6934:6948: -0.41 A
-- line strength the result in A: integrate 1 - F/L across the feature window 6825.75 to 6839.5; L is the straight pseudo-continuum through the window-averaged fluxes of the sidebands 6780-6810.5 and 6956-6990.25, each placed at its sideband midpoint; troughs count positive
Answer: -0.6 A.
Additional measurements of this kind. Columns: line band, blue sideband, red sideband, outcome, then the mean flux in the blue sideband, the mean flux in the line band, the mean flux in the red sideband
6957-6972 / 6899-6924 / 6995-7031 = -0.9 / 9.31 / 9.99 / 9.59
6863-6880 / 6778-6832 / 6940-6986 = -0.2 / 9.35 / 9.81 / 10.1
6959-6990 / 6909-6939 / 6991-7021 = -1.9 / 9.42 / 10.1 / 9.6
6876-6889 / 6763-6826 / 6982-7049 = -1.0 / 8.84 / 9.86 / 9.69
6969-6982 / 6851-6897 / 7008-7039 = -0.8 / 9.76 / 10.4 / 9.72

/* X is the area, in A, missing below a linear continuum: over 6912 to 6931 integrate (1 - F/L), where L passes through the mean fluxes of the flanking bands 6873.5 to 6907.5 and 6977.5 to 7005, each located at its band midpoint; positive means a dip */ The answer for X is 0.7 A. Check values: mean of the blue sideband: 9.55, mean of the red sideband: 9.83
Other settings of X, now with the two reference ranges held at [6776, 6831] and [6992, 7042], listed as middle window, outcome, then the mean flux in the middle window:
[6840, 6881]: -1.52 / 9.72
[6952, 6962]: -0.65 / 10.1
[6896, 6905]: 0.19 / 9.23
